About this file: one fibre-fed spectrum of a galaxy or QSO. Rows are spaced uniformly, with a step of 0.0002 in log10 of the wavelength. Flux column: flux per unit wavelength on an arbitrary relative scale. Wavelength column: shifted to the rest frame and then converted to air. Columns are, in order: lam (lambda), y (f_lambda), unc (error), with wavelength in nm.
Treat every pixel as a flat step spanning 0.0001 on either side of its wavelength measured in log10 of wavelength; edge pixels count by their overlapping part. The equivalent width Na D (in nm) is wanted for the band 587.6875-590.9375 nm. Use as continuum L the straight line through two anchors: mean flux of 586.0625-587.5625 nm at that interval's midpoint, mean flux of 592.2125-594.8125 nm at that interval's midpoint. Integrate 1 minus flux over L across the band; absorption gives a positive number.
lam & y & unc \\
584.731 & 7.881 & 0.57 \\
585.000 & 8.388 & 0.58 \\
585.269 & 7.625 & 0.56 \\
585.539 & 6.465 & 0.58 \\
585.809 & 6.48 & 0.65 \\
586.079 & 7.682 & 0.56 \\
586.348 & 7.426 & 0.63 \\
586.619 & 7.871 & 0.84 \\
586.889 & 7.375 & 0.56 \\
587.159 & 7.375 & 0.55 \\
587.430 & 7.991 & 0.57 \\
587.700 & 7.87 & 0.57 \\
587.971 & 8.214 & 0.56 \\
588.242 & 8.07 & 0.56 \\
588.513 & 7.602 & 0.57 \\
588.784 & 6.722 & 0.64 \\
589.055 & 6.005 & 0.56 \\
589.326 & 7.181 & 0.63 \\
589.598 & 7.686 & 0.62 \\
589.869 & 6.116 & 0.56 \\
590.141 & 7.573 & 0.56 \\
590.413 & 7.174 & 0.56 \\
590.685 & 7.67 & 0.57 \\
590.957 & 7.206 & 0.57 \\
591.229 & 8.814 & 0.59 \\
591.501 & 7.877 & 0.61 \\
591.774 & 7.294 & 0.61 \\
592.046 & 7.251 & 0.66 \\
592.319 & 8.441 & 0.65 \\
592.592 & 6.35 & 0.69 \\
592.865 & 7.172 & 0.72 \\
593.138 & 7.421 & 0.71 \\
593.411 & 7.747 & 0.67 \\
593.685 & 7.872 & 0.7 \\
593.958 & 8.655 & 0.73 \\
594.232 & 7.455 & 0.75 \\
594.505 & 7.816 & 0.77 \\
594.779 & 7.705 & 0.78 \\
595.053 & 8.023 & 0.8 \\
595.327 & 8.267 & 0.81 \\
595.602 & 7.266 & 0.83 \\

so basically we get 0.14 nm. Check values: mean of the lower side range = 7.61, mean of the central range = 7.3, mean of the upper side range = 7.65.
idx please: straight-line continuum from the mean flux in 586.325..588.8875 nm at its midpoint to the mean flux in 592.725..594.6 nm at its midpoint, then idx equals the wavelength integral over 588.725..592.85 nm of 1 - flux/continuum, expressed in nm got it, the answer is 0.22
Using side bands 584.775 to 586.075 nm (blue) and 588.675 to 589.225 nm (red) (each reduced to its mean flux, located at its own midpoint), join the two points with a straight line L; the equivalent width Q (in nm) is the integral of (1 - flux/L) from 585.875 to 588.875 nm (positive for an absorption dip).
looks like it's -0.37 nm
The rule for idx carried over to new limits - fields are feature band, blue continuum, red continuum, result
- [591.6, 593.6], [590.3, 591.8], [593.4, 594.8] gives 0.10 nm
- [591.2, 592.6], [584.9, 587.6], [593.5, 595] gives 0.01 nm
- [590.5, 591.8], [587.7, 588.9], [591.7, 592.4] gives -0.02 nm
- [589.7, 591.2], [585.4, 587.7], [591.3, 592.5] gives 0.07 nm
